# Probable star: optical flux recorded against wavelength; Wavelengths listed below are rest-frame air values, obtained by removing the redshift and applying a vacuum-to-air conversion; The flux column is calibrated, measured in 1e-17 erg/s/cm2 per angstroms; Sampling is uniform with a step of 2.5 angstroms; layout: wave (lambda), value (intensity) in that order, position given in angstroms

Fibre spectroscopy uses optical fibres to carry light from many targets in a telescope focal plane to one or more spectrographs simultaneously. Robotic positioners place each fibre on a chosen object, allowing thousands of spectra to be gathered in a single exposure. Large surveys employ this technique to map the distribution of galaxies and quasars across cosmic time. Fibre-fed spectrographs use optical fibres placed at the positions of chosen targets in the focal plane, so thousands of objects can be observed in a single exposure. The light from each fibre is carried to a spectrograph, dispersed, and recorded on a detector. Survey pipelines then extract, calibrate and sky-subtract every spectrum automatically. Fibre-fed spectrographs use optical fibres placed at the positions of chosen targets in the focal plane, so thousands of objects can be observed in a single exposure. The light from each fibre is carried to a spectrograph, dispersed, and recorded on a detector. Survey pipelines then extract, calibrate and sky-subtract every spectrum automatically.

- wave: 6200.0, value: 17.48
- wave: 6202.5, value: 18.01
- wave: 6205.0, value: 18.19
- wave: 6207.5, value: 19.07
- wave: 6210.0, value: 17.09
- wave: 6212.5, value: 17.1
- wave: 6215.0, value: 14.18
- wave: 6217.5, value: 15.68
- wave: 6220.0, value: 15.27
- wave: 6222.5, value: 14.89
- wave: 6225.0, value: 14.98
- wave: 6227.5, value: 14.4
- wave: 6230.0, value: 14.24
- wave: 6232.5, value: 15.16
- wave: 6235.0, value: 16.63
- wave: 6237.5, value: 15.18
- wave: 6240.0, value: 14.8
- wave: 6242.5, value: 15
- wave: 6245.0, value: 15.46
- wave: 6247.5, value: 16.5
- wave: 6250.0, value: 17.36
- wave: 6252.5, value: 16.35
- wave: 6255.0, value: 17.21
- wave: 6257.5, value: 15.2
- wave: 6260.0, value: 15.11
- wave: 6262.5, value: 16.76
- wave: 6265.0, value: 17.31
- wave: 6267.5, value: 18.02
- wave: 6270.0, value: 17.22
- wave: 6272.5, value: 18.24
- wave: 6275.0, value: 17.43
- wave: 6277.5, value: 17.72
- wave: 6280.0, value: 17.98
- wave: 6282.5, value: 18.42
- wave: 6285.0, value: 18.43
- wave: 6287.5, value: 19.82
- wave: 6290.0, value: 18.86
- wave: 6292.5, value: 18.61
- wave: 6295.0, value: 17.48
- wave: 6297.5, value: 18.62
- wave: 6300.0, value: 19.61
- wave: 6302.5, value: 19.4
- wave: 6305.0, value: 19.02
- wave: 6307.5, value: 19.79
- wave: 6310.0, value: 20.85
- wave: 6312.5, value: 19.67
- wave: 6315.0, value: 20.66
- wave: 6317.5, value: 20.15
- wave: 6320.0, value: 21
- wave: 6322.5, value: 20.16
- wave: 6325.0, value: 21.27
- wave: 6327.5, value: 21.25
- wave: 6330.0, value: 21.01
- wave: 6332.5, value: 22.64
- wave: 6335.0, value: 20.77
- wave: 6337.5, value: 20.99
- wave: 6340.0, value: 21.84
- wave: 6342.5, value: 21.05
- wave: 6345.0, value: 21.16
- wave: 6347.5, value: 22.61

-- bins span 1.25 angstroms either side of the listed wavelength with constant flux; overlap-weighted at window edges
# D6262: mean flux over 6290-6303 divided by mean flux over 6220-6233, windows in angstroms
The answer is 1.27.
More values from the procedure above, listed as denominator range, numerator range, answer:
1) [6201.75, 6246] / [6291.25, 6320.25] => 1.23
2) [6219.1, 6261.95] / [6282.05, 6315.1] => 1.24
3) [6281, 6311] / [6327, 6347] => 1.12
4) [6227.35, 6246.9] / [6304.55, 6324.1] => 1.33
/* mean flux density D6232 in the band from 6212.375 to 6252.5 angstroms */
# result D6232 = 15.4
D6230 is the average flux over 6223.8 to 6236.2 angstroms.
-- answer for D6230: 15.1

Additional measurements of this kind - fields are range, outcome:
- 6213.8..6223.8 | 15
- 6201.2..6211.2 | 18.1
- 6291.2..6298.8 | 18.2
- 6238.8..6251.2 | 15.8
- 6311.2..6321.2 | 20.4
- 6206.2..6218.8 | 16.6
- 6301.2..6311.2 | 19.8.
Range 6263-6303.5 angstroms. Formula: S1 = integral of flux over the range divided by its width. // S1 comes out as 18.3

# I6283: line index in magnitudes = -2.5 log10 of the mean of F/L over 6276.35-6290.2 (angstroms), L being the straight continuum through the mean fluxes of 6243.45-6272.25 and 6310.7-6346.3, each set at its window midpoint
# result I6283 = -0.019 mag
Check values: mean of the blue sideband 16.6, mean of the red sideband 21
